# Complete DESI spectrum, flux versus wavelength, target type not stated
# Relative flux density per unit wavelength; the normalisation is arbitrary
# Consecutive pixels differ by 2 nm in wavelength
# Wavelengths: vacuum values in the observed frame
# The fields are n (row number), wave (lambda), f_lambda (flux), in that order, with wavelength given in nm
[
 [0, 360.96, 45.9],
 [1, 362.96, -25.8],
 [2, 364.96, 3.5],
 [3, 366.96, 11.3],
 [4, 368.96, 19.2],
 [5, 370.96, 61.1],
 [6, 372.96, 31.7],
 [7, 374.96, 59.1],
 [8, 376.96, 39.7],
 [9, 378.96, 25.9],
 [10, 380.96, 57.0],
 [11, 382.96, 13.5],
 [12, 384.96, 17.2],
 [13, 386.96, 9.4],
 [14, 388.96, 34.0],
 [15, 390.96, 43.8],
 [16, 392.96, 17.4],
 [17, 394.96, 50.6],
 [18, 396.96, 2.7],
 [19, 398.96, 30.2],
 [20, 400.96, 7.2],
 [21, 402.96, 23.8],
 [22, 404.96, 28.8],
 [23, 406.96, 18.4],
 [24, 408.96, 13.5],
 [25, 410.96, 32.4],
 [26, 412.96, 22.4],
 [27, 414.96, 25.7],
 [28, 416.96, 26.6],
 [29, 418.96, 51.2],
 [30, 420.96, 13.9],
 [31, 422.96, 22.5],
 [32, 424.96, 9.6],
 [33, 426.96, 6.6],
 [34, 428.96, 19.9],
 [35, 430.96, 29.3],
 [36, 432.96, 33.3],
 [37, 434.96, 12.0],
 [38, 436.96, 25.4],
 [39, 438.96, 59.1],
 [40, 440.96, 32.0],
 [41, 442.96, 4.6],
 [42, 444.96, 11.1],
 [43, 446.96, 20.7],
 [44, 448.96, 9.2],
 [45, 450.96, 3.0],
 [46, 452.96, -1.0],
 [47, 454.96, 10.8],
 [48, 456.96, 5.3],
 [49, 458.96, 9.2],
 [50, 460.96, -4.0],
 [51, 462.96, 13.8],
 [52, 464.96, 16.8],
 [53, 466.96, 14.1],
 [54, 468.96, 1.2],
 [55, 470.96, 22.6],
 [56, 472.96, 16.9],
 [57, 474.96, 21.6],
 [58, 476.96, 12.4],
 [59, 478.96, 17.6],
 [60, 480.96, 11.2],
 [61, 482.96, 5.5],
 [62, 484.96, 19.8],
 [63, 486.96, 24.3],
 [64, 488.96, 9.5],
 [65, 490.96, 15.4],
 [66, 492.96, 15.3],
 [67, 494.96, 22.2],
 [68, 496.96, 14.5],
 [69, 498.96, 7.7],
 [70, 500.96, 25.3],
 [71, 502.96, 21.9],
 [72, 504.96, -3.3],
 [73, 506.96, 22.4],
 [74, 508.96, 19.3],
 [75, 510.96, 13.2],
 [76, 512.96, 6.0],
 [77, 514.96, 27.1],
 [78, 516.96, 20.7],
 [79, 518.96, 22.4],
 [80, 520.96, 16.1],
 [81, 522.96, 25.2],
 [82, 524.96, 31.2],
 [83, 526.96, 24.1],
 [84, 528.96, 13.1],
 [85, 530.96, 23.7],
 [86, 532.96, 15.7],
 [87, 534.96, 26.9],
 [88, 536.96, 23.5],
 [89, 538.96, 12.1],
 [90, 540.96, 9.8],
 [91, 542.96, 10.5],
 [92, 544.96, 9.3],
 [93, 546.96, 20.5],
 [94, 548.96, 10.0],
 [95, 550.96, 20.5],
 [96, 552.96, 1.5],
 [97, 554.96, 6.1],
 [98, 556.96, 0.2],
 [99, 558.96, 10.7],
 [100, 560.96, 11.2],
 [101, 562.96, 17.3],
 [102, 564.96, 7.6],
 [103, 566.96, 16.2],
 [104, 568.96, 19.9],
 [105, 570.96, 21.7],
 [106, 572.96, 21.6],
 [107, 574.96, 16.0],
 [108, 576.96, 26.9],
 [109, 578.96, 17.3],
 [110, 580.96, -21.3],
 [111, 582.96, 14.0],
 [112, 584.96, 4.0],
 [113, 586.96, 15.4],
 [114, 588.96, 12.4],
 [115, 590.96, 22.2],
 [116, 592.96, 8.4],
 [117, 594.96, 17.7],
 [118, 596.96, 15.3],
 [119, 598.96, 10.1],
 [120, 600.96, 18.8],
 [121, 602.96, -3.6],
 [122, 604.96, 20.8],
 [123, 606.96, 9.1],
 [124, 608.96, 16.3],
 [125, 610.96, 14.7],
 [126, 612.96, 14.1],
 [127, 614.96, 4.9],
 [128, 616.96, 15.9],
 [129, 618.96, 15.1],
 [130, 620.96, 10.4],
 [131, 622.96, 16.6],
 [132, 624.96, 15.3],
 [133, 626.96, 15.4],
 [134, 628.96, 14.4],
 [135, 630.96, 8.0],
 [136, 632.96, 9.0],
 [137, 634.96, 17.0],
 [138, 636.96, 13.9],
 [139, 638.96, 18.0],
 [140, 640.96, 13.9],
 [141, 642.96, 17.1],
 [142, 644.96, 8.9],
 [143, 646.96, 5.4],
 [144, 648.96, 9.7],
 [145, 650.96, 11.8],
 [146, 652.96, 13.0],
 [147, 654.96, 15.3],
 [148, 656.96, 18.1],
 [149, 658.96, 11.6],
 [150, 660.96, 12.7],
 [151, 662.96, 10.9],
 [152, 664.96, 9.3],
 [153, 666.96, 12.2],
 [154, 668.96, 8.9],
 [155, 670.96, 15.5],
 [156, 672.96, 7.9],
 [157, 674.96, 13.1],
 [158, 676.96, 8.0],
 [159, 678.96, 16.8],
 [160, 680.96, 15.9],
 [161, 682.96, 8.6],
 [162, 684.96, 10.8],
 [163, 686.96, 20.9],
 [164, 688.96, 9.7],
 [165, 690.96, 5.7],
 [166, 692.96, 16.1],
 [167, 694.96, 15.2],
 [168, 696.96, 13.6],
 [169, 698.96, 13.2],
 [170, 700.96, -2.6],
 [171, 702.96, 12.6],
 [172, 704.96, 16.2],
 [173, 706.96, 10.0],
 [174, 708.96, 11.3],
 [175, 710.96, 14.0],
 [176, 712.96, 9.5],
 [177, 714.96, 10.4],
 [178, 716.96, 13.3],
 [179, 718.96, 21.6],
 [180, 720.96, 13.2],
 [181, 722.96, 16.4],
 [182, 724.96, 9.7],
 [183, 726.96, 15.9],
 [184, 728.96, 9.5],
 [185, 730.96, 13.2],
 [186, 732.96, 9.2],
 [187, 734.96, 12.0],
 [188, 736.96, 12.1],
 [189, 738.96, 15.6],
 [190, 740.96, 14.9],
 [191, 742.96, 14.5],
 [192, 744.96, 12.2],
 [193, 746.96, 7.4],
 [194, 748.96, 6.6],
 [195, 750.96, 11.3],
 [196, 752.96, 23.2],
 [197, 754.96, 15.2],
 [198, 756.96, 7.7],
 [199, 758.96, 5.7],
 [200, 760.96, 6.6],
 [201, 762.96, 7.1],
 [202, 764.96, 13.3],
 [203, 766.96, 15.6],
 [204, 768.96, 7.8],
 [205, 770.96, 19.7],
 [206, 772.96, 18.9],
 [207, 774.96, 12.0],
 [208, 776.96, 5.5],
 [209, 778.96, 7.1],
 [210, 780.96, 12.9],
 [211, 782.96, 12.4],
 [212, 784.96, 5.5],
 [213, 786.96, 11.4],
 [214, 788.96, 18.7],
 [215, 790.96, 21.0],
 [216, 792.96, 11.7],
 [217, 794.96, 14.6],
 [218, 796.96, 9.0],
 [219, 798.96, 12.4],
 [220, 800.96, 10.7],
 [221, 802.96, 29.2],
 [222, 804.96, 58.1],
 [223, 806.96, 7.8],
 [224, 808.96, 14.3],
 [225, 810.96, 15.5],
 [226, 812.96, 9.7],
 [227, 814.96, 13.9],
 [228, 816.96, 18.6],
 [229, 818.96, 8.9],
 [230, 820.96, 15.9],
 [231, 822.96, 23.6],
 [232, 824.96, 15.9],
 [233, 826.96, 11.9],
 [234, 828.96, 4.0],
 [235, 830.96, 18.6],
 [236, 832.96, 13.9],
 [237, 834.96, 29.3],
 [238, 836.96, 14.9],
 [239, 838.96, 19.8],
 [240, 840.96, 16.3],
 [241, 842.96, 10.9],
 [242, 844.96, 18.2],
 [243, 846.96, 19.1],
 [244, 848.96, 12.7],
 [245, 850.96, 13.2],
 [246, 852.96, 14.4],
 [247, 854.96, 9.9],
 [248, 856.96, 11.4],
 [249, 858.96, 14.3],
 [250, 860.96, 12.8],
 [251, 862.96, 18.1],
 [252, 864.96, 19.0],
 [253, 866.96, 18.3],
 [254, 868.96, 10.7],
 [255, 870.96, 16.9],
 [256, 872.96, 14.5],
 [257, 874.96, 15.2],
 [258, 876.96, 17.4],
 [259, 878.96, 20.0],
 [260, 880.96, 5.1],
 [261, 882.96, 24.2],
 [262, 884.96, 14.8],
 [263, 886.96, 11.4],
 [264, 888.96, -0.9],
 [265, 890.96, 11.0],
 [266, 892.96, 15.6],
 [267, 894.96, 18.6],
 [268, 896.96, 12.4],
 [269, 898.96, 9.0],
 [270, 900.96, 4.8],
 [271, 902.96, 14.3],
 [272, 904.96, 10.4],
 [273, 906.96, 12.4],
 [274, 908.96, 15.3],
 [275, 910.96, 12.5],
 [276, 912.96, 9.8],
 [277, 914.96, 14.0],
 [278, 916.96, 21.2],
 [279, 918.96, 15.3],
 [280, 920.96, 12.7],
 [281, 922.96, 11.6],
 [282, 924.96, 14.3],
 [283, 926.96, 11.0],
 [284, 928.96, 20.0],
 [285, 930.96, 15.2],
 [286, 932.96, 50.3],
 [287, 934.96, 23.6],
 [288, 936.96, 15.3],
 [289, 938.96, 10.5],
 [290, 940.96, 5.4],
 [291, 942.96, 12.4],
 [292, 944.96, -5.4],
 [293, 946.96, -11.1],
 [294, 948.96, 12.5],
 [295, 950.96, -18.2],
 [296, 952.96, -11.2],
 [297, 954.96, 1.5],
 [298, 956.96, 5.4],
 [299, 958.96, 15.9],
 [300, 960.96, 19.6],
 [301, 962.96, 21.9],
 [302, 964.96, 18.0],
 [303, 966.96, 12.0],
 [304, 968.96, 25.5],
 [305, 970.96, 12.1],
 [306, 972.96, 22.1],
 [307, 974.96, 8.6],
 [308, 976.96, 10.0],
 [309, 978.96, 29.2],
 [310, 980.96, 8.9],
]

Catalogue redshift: 1.157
